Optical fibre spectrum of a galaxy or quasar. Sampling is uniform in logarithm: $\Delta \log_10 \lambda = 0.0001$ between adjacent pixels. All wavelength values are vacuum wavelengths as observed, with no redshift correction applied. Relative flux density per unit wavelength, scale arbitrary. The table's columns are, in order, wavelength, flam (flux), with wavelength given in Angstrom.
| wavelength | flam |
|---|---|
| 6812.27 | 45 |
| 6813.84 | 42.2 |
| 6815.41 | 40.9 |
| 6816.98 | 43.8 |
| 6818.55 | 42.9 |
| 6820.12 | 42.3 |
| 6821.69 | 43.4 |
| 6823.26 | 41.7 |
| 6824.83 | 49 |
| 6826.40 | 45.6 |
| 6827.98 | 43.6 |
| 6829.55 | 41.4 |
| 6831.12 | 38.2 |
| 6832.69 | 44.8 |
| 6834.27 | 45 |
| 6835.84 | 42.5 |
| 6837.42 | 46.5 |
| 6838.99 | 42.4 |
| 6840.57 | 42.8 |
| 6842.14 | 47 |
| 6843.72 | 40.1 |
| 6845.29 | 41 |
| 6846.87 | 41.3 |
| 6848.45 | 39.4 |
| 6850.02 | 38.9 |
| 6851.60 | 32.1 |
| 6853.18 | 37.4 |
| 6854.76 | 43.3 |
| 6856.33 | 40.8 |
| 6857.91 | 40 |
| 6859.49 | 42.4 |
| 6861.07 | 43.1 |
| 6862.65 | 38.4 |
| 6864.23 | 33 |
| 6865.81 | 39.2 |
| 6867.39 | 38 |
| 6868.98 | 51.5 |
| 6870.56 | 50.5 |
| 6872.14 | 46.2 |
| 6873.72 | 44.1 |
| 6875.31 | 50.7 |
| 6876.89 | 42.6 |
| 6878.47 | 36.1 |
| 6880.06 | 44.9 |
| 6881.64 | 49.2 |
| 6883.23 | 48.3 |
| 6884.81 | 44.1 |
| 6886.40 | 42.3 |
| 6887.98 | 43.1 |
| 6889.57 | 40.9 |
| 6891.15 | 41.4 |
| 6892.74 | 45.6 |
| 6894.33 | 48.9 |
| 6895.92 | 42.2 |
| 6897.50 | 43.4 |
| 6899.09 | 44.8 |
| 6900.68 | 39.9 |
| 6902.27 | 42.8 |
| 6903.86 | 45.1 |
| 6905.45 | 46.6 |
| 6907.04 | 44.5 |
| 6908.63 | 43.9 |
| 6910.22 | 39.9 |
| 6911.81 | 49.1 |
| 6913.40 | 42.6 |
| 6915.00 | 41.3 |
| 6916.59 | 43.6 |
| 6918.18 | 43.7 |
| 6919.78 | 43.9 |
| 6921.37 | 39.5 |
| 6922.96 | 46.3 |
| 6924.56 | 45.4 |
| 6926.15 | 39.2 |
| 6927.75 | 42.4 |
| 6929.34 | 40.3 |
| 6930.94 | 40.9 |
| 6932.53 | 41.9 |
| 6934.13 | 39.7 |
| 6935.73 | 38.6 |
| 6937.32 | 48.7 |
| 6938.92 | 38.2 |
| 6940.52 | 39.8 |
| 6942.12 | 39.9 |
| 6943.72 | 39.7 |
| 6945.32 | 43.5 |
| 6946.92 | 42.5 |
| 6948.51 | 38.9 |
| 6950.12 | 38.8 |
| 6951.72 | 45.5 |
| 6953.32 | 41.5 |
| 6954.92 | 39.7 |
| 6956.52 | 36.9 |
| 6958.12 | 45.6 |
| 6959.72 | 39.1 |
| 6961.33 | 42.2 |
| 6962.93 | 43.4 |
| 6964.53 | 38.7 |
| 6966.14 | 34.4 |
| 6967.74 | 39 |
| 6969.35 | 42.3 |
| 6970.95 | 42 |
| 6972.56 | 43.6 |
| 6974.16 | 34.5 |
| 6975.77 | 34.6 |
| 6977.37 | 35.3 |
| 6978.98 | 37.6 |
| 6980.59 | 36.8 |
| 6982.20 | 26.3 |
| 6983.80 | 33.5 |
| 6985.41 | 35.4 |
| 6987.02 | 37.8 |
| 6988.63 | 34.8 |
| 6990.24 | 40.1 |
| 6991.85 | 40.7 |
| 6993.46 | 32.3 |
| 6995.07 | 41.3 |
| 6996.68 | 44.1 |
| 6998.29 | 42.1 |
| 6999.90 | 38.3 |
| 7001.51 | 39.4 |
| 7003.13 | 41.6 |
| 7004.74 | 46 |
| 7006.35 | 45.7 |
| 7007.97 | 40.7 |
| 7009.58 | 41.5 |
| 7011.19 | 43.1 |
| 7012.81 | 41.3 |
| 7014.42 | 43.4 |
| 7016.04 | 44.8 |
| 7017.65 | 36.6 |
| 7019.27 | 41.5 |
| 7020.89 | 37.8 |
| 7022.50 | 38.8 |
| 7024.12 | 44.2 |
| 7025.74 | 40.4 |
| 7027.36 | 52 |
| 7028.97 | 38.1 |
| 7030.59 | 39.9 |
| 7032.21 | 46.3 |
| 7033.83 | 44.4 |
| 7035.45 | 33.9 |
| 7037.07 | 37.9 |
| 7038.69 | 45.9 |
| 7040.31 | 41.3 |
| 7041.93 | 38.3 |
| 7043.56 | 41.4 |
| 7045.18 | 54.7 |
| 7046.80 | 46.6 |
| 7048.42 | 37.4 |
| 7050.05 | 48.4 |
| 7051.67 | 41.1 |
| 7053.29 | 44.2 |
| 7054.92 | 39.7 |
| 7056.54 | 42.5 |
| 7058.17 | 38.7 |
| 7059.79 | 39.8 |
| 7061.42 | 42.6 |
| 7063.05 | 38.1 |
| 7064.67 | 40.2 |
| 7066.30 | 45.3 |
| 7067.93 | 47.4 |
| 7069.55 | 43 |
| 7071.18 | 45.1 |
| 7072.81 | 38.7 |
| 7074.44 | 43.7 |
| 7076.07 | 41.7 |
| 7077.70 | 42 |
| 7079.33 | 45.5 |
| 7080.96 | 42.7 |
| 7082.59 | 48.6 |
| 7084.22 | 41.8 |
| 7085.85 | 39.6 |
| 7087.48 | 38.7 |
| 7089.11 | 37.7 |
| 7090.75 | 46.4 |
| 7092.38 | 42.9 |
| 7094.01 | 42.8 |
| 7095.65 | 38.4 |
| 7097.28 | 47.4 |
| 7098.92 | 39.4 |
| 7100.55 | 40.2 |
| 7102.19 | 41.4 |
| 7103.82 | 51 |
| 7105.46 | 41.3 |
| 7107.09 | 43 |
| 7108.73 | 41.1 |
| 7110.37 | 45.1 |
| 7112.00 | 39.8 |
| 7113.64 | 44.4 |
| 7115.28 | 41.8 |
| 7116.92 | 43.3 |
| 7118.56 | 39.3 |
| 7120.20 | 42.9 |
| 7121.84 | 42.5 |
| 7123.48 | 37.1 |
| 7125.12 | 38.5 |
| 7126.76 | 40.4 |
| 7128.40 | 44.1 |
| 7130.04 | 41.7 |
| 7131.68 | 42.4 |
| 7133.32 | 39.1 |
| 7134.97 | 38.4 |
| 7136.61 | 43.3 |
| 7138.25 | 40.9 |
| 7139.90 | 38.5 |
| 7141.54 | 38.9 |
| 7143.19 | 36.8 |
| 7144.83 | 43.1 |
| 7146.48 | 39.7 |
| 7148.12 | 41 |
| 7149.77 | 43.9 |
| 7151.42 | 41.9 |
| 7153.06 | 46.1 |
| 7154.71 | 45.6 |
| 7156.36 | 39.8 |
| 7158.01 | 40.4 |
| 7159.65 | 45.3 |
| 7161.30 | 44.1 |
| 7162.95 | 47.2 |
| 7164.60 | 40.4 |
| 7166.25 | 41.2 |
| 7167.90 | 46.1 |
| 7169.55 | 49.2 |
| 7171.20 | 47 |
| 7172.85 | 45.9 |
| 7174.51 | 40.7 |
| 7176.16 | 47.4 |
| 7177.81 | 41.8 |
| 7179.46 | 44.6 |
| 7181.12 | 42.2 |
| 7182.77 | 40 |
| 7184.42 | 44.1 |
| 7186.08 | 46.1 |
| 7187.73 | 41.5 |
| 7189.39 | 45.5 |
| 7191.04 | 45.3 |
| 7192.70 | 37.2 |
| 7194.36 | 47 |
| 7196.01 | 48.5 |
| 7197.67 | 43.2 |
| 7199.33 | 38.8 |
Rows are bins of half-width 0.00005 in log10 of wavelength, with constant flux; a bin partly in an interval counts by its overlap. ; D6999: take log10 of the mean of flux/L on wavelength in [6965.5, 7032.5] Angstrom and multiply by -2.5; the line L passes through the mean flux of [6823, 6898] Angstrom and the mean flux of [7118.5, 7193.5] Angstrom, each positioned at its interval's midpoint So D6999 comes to 0.08 mag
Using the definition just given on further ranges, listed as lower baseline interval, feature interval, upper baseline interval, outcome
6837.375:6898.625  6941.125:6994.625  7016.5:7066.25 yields 0.09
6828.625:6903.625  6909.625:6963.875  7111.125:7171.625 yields 0.02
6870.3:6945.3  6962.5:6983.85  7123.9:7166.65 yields 0.15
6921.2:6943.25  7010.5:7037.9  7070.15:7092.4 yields 0.02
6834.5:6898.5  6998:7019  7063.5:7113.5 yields 0.02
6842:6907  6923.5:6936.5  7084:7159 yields 0.03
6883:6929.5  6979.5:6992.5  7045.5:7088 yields 0.20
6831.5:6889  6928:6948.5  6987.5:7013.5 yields 0.01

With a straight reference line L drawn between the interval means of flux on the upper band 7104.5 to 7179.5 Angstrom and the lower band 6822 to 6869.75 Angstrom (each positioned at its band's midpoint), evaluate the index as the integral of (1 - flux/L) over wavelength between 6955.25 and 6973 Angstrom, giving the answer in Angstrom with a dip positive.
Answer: 0.6 Angstrom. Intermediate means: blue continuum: 41.7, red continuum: 42.3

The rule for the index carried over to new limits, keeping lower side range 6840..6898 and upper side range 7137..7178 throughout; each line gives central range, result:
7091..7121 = 0.19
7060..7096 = 0.35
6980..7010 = 2.72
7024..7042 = 0.35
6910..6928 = -0.24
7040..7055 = -0.27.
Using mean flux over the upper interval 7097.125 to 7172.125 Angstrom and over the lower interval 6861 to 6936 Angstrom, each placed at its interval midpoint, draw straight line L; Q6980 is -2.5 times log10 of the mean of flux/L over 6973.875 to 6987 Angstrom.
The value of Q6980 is 0.24 mag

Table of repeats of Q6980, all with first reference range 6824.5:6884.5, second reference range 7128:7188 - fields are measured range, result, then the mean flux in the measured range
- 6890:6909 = -0.035 mag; 44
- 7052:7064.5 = 0.050 mag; 40.8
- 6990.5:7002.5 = 0.076 mag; 39.8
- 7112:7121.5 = 0.016 mag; 42.1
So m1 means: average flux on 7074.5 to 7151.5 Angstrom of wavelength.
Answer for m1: 41.8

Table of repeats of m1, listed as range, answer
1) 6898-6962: 42.2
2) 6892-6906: 44.3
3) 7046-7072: 42.5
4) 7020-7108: 42.4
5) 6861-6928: 43.6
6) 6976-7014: 38.9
